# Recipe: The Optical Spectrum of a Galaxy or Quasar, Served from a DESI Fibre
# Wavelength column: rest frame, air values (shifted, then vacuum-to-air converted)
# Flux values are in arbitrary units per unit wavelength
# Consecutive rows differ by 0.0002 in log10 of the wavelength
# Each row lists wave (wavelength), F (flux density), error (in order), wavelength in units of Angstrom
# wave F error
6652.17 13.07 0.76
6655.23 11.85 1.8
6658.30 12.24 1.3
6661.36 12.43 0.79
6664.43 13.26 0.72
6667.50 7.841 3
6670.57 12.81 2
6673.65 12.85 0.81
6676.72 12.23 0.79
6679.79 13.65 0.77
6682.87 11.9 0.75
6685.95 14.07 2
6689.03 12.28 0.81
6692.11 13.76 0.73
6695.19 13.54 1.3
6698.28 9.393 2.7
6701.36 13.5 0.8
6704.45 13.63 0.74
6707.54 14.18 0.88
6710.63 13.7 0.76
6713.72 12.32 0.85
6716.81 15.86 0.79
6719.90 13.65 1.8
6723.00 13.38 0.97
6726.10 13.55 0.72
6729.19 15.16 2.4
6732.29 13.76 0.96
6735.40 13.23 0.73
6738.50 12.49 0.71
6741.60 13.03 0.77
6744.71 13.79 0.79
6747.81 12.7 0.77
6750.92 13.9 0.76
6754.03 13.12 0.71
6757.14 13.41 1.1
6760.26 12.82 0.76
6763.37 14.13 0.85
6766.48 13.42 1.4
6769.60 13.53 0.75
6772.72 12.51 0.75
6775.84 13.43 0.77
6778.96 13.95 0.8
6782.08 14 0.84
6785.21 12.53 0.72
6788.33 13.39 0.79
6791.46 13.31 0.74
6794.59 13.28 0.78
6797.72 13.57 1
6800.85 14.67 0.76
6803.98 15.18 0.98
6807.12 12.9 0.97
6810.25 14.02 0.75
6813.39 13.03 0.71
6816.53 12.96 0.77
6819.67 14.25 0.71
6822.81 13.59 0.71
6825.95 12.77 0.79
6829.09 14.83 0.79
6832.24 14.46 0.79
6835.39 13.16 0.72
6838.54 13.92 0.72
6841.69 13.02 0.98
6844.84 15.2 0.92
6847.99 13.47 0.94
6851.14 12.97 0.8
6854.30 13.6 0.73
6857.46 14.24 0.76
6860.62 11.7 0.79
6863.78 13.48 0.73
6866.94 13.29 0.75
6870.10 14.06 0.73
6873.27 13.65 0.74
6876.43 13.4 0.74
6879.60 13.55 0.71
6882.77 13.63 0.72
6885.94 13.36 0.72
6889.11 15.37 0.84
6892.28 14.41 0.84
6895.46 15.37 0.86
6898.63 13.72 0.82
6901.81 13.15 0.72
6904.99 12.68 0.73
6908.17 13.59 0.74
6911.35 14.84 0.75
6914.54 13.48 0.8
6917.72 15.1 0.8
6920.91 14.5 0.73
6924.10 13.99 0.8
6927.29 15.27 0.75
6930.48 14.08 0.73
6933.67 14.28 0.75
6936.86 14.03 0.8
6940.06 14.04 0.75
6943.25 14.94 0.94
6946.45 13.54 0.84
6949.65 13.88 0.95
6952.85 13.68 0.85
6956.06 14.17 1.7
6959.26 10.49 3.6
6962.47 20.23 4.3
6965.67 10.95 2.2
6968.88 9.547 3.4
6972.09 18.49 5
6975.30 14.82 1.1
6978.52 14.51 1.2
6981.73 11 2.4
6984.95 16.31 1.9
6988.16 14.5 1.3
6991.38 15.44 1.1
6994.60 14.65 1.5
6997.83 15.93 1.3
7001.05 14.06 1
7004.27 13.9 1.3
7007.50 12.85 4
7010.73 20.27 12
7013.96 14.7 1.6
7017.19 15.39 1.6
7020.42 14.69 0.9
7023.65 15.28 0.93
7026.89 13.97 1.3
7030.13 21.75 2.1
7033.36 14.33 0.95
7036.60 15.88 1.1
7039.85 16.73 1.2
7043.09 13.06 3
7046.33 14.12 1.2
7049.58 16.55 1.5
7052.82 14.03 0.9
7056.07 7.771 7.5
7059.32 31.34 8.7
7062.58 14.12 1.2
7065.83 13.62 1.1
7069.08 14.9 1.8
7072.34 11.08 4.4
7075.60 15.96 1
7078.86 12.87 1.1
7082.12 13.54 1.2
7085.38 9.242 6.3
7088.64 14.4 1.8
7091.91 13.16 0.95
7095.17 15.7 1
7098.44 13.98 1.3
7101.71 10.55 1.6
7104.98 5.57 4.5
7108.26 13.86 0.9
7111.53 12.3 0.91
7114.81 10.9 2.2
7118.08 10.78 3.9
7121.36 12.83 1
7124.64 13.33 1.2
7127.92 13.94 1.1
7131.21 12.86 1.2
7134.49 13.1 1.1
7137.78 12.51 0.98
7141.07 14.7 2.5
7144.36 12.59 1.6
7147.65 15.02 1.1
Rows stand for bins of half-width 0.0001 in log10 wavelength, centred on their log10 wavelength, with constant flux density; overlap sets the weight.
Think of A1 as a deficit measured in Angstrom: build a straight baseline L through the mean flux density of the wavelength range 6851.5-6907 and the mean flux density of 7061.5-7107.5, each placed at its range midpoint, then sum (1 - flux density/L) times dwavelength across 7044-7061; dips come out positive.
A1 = -4.9 Angstrom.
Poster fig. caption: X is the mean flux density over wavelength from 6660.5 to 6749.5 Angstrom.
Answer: 13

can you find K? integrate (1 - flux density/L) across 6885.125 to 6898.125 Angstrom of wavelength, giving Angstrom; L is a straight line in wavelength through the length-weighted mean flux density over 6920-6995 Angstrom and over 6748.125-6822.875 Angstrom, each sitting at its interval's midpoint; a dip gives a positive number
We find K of -0.6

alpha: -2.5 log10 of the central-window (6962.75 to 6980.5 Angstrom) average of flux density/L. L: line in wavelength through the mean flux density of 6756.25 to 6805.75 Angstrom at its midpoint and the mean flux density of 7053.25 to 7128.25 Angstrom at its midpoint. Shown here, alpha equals -0.06 mag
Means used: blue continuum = 13.6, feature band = 14.1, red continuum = 13.3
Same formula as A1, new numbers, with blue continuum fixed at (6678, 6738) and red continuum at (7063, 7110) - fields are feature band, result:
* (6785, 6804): -0.6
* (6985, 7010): -3.6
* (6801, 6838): -1.6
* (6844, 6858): -0.7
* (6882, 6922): -3.1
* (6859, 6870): 0.1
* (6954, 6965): -1.3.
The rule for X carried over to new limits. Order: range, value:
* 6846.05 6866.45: 13.3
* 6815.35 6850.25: 13.8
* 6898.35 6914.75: 13.6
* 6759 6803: 13.5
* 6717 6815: 13.5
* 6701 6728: 13.8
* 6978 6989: 14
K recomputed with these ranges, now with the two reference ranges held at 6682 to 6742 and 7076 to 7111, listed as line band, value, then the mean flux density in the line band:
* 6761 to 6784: -0.6 Angstrom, 13.5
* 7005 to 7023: -4.1 Angstrom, 15.5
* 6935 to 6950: -1.6 Angstrom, 14.1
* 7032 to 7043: -2.4 Angstrom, 15.3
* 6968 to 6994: -3.7 Angstrom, 14.5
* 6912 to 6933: -2.6 Angstrom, 14.4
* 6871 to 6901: -2.6 Angstrom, 14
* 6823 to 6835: -0.8 Angstrom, 13.9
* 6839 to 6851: -0.7 Angstrom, 13.8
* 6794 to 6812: -1.2 Angstrom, 14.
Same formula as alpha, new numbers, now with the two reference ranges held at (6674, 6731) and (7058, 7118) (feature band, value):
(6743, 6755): 0.00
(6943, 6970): 0.00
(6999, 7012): -0.13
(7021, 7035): -0.20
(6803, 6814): -0.03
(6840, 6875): -0.01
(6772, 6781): 0.00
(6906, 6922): -0.06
